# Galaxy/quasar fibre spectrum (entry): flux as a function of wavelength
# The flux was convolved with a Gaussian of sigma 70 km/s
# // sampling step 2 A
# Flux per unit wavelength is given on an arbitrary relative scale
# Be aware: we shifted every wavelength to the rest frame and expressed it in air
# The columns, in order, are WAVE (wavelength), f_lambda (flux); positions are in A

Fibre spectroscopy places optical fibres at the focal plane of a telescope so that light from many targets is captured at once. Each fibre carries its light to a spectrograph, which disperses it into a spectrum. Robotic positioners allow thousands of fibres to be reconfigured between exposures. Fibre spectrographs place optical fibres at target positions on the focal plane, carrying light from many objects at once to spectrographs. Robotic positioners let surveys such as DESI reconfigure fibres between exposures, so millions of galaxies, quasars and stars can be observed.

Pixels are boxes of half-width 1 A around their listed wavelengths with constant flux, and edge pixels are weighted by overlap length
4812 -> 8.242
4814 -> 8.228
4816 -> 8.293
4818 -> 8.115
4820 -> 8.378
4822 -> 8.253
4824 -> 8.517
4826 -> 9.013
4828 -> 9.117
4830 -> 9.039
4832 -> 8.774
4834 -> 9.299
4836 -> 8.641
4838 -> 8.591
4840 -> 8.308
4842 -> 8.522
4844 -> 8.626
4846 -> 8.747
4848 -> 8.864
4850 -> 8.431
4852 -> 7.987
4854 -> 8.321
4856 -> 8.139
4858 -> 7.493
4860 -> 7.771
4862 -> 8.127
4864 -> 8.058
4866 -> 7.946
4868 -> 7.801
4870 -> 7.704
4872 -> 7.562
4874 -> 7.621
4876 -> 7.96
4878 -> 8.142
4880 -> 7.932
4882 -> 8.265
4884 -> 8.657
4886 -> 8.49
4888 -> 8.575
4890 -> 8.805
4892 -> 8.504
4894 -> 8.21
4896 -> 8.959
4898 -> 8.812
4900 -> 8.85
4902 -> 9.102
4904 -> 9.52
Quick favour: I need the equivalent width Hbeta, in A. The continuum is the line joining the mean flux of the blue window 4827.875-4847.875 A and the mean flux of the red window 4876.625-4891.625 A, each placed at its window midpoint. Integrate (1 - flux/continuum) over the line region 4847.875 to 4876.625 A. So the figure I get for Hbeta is 2.1 A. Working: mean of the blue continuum 8.76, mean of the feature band 7.96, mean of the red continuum 8.4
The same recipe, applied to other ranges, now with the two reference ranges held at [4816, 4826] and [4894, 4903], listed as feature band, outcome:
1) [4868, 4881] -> 1.3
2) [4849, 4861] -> 0.8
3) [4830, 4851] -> -0.5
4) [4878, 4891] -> 0.5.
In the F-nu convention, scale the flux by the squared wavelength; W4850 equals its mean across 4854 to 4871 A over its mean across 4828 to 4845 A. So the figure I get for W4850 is 0.91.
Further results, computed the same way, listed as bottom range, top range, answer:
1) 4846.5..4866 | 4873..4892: 1.03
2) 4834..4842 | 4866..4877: 0.91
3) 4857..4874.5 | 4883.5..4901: 1.12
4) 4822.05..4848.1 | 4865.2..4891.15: 0.94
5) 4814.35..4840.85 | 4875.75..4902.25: 1.01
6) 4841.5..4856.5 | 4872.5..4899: 1.00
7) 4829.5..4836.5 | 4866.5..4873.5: 0.87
